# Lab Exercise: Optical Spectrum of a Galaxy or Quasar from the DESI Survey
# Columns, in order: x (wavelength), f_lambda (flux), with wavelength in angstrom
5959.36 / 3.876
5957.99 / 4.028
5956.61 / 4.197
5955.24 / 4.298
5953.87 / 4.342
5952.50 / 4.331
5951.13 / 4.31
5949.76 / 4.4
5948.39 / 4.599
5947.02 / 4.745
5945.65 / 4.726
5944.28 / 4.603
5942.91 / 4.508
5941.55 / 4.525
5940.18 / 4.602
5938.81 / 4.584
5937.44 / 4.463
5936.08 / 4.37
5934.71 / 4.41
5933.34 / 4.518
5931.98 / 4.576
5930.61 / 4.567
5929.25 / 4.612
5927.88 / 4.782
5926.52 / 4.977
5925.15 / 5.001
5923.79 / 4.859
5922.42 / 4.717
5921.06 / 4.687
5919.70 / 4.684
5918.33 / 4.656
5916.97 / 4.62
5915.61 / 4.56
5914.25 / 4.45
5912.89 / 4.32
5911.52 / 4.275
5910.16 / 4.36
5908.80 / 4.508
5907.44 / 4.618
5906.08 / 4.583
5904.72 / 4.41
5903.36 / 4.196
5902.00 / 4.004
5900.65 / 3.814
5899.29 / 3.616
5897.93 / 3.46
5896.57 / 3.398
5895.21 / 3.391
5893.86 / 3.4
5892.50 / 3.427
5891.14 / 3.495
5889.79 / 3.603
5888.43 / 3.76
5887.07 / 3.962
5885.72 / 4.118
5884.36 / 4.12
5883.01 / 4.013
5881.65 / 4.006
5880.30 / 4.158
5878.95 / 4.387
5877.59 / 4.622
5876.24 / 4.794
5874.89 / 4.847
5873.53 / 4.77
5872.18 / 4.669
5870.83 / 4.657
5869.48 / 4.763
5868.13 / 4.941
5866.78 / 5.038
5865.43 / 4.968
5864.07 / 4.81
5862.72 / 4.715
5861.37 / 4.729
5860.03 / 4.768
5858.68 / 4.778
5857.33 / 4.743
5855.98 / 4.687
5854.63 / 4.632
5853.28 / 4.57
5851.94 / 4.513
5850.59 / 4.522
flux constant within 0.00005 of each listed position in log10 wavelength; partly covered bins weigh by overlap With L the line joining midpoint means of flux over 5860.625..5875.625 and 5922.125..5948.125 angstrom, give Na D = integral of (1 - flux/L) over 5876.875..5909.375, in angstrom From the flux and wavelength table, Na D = 5.38 angstrom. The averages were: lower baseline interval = 4.81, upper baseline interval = 4.64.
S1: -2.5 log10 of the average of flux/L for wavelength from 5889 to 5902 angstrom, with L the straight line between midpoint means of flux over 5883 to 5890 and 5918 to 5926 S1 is 0.17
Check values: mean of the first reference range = 3.94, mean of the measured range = 3.54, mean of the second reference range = 4.77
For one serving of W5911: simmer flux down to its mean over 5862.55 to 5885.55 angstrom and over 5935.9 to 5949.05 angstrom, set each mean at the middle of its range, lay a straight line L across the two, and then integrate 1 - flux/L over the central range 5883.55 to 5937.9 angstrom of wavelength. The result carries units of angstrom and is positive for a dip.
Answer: 3.9 angstrom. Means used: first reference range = 4.59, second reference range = 4.58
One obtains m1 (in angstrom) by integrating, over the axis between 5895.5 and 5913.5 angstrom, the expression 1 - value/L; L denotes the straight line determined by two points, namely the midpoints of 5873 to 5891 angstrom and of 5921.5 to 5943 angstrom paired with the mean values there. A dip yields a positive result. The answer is 1.2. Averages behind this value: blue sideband 4.22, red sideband 4.63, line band 4.1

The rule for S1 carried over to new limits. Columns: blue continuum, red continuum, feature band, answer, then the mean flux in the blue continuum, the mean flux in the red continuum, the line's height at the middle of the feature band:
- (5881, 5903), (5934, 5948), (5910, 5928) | -0.11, 3.73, 4.55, 4.18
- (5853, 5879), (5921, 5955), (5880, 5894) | 0.22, 4.75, 4.59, 4.71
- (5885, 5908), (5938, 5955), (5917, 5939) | -0.10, 3.83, 4.52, 4.26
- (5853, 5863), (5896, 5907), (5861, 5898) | 0.02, 4.71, 3.96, 4.34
